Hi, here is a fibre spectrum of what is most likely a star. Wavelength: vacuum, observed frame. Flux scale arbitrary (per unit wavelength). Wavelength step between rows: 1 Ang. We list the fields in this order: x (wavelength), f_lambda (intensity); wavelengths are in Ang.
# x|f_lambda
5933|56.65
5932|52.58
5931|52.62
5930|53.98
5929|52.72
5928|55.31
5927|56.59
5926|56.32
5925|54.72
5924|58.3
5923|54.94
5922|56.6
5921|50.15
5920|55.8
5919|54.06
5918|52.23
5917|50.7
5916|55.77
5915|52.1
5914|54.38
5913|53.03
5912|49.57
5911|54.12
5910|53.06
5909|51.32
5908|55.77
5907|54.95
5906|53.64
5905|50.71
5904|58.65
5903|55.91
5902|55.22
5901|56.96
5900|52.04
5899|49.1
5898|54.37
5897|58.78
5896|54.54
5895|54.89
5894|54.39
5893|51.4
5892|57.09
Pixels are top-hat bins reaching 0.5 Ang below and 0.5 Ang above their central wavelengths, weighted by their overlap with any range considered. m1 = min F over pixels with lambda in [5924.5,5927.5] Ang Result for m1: 54.72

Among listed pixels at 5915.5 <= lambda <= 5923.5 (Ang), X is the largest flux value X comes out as 56.6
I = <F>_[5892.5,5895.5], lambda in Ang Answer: 53.6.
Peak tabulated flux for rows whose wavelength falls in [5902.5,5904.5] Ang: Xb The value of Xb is 58.65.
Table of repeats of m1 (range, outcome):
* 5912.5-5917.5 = 50.7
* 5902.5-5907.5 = 50.71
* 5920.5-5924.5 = 50.15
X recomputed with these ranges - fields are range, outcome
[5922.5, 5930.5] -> 58.3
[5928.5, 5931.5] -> 53.98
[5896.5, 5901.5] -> 58.78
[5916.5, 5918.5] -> 52.23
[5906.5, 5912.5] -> 55.77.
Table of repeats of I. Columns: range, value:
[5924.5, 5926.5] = 55.5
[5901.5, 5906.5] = 54.8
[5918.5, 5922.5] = 54.2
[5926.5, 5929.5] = 54.9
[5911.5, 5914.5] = 52.3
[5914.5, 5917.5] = 52.9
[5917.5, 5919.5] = 53.1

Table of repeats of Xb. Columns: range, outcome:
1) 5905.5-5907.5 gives 54.95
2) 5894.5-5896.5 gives 54.89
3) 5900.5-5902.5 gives 56.96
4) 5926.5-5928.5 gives 56.59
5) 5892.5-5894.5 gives 54.39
